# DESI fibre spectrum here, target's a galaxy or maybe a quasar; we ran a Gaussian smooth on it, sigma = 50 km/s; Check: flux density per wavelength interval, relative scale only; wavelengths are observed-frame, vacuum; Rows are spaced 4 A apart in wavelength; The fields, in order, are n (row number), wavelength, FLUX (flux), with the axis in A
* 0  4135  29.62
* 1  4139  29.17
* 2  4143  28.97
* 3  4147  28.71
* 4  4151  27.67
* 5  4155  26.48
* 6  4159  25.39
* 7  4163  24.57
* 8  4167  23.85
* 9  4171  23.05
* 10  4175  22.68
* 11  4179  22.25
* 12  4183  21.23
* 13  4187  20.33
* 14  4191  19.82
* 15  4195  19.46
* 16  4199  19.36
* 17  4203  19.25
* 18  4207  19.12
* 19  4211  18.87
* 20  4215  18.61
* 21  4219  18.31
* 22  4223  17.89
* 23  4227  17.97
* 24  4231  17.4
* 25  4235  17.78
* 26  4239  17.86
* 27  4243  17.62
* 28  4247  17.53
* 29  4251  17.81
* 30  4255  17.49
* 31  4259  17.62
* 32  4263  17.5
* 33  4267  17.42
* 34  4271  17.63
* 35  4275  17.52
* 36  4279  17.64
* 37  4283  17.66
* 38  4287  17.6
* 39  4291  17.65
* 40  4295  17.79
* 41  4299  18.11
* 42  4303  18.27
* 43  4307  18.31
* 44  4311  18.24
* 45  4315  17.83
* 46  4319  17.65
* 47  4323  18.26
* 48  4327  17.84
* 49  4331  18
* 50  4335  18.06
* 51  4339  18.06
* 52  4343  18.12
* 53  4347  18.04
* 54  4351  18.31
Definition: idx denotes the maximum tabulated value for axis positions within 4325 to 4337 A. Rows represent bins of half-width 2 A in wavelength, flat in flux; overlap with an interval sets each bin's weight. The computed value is 18.06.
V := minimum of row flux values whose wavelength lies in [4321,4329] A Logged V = 17.84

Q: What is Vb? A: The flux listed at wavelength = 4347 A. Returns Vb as 18.04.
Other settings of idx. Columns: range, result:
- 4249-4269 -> 17.81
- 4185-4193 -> 20.33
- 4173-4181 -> 22.68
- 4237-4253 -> 17.86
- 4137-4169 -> 29.17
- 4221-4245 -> 17.97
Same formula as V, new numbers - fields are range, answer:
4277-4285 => 17.64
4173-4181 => 22.25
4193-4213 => 18.87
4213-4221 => 18.31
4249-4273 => 17.42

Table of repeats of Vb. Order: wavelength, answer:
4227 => 17.97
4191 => 19.82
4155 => 26.48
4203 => 19.25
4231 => 17.4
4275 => 17.52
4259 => 17.62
